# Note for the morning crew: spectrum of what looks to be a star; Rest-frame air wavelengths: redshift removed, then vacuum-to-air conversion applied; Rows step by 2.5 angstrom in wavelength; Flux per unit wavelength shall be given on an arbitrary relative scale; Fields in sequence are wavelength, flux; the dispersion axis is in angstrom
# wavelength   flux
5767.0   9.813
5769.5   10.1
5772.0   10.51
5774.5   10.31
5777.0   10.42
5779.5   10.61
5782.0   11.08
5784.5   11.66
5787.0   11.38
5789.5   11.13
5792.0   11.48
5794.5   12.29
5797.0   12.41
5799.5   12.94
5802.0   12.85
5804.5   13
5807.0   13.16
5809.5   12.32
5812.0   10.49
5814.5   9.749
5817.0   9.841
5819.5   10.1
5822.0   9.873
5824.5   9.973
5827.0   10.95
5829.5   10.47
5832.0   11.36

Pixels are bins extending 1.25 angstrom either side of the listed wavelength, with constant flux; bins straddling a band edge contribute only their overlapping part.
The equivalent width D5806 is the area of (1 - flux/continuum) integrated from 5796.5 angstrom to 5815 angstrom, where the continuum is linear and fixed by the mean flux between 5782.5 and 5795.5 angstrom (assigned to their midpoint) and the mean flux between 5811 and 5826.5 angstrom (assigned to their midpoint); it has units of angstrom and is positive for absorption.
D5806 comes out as -2.6 angstrom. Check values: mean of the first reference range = 11.5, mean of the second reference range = 10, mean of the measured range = 12.2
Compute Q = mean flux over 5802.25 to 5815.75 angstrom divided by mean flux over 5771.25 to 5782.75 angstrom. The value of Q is 1.12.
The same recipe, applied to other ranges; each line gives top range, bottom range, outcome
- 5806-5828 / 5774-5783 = 1.01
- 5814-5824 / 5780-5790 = 0.88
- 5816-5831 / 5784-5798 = 0.87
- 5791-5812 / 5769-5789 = 1.15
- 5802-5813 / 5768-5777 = 1.20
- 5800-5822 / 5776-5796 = 1.01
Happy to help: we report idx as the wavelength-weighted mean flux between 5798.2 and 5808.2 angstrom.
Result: 13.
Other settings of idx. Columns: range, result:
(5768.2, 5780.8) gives 10.4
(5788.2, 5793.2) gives 11.3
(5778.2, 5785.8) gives 11.1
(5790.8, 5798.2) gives 12.1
